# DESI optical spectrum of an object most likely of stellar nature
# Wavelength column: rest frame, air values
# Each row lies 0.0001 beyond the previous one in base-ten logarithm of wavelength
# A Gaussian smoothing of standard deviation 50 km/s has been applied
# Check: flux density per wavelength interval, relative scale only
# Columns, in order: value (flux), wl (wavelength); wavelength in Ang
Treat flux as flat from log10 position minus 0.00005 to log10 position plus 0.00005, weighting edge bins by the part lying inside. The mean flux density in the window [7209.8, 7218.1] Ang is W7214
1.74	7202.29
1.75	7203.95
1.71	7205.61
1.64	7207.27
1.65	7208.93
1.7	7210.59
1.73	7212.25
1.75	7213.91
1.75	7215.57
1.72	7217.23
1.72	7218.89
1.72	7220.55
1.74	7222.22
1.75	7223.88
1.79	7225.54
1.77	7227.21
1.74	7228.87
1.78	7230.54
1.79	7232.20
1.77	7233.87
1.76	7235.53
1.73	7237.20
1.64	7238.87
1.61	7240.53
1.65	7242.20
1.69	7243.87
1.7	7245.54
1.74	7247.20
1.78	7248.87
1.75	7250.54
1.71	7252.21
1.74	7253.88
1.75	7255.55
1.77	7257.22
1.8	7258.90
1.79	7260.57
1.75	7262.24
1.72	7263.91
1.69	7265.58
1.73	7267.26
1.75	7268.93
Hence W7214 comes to 1.73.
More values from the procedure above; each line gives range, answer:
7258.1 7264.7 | 1.77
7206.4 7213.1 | 1.68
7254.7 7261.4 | 1.78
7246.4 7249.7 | 1.76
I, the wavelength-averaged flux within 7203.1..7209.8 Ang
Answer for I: 1.69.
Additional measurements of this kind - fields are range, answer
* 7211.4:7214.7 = 1.74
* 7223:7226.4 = 1.77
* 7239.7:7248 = 1.68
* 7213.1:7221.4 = 1.73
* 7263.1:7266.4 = 1.71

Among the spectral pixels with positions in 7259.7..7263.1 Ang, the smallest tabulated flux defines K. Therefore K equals 1.75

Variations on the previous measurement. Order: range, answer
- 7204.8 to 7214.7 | 1.64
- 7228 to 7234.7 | 1.74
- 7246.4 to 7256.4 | 1.71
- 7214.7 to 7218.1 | 1.72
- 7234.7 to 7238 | 1.73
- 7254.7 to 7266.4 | 1.69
